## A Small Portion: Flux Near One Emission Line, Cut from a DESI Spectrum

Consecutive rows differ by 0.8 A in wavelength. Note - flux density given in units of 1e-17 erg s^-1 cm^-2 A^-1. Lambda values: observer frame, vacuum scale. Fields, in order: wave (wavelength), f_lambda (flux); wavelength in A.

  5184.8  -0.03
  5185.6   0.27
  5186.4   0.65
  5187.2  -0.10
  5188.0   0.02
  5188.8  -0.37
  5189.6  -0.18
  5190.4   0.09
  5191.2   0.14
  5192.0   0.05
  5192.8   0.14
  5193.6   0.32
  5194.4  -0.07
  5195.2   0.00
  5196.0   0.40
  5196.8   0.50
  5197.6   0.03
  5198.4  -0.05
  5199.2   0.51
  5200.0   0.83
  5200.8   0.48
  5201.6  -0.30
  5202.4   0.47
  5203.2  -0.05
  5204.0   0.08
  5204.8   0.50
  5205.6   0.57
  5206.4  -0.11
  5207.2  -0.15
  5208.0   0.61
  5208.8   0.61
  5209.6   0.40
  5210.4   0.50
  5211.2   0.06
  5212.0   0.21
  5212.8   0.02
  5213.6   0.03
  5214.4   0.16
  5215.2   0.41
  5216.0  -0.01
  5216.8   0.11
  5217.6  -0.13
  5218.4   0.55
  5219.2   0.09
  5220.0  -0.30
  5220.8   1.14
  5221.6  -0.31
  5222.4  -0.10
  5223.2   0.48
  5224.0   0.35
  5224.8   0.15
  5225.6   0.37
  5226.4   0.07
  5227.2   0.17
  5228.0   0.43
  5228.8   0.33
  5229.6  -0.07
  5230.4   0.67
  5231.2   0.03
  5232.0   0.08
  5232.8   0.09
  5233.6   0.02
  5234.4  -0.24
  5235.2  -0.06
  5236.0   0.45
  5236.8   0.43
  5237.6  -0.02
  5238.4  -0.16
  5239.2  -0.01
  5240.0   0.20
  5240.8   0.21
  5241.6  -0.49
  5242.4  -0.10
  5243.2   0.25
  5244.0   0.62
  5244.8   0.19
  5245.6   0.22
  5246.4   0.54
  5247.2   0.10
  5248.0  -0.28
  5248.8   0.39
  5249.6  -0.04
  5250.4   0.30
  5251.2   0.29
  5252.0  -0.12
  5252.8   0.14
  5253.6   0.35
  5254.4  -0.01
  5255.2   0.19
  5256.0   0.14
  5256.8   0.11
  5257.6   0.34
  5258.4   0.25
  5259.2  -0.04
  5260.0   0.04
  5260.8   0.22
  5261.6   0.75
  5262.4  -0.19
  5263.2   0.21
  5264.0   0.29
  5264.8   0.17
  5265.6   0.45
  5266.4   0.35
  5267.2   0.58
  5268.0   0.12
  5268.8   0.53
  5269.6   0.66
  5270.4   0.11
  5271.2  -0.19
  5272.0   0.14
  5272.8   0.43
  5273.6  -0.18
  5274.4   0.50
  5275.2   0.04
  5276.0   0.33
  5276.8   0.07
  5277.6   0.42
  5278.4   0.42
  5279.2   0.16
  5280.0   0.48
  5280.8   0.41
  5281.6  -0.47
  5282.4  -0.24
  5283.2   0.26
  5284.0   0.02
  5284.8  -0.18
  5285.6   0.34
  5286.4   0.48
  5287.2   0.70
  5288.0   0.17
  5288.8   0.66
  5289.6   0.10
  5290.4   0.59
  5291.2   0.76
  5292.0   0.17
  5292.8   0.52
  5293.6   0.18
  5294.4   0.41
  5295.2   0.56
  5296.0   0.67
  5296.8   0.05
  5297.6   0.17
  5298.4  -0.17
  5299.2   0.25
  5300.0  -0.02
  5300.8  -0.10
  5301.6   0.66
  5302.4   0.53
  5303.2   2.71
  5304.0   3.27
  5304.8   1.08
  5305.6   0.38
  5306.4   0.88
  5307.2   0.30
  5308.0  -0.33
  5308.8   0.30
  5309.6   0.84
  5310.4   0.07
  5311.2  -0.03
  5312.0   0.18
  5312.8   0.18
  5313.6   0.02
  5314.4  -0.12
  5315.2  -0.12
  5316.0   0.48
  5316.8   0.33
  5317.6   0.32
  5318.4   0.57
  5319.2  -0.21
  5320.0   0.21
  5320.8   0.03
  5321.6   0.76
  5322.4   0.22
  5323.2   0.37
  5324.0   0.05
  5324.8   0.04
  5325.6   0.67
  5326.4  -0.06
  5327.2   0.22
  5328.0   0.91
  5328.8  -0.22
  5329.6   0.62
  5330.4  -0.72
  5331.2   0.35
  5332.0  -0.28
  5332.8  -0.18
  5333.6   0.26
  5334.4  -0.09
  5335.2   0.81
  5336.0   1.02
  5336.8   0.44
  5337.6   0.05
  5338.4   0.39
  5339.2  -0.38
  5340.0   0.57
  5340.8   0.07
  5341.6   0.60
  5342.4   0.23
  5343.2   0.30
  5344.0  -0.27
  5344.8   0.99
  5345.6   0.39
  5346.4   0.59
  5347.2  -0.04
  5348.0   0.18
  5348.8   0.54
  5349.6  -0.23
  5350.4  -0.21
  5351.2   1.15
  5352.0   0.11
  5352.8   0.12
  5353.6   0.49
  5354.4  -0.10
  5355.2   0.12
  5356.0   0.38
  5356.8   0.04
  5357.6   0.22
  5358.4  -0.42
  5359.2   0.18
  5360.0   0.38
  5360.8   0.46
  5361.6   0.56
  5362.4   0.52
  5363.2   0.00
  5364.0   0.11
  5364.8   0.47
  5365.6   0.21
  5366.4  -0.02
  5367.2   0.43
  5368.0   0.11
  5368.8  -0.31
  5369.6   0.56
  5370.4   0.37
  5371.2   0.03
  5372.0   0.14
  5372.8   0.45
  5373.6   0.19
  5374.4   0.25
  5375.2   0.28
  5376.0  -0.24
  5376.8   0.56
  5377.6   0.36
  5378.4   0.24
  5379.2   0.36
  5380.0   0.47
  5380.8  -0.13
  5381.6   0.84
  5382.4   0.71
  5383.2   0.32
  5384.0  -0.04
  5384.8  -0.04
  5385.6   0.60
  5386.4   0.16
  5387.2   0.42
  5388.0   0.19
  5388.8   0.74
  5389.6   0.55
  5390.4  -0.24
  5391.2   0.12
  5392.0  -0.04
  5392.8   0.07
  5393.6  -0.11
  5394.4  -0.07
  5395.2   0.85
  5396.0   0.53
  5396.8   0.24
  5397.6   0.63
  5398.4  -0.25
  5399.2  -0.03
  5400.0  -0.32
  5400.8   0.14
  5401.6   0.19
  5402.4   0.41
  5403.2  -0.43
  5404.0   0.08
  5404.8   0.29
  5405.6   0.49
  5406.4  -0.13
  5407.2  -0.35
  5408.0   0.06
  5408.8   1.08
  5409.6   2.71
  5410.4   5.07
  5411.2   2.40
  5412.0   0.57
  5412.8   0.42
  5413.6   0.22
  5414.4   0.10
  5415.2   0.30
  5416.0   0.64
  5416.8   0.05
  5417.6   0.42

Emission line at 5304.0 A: Hbeta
